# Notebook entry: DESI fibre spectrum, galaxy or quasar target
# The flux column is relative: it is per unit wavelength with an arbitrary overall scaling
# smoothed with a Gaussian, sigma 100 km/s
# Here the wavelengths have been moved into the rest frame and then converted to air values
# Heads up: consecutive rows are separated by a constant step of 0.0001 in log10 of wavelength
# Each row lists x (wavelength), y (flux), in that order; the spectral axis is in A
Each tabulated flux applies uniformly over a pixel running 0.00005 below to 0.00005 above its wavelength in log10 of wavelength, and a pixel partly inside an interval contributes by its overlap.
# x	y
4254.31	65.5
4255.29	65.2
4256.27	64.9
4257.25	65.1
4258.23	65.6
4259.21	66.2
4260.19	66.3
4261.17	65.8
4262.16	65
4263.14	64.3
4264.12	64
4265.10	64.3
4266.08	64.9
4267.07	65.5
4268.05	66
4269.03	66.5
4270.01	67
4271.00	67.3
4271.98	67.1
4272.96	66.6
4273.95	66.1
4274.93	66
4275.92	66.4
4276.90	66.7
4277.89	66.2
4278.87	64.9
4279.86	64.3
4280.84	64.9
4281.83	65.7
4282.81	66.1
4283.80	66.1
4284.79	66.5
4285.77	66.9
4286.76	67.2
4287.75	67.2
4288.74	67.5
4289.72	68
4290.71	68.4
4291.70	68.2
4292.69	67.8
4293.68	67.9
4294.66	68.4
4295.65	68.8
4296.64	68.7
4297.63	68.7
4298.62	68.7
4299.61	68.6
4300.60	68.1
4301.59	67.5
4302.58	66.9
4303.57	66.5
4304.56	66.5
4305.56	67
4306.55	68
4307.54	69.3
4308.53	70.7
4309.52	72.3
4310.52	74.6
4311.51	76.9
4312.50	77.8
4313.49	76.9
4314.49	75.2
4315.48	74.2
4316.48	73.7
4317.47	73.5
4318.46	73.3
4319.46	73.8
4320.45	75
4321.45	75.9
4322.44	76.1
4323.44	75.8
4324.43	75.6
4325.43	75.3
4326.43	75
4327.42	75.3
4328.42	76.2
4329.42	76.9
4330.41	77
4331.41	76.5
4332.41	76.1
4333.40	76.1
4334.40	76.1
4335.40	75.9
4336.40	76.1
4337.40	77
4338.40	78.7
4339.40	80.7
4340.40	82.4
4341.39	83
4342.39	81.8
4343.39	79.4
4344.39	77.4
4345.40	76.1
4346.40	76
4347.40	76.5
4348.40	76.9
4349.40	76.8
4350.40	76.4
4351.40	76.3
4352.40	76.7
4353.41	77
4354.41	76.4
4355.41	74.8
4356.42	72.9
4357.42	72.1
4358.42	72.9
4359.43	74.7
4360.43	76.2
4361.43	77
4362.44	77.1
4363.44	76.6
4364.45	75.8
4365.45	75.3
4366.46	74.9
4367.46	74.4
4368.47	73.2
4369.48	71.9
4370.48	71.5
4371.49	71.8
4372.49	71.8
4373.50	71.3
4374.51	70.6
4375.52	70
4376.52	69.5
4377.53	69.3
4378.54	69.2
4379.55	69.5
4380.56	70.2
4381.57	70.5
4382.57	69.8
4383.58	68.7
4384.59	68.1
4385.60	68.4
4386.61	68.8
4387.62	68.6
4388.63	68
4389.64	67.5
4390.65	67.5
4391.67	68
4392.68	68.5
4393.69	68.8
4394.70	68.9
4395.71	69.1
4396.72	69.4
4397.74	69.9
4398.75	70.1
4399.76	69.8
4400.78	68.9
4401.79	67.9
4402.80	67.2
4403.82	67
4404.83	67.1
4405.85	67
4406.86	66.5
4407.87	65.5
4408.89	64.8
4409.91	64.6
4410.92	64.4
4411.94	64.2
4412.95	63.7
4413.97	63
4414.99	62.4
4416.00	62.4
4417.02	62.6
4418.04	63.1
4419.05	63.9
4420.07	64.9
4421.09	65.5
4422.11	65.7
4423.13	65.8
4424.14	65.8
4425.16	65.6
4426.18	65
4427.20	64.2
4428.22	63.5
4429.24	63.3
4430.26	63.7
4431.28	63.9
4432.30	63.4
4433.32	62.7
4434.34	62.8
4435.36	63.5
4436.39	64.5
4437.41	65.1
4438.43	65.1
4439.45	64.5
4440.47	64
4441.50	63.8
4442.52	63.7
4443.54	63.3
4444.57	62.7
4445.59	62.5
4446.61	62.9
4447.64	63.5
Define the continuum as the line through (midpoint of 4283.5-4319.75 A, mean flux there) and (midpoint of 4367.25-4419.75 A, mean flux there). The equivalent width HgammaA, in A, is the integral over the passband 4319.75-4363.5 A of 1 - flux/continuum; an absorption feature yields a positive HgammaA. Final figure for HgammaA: -4.8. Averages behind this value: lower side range 69.9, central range 76.6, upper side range 68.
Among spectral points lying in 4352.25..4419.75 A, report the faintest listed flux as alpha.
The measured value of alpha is 62.4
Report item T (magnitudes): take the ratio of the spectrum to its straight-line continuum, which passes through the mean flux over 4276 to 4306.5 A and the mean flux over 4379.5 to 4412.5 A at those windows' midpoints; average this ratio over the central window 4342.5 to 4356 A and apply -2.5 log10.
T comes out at -0.14 mag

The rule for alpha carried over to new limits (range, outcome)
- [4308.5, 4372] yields 70.7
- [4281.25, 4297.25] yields 65.7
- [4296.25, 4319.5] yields 66.5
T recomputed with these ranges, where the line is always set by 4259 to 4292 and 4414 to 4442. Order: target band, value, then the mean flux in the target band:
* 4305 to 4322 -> -0.12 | 73.4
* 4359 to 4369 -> -0.16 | 75.5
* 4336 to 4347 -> -0.21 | 78.9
